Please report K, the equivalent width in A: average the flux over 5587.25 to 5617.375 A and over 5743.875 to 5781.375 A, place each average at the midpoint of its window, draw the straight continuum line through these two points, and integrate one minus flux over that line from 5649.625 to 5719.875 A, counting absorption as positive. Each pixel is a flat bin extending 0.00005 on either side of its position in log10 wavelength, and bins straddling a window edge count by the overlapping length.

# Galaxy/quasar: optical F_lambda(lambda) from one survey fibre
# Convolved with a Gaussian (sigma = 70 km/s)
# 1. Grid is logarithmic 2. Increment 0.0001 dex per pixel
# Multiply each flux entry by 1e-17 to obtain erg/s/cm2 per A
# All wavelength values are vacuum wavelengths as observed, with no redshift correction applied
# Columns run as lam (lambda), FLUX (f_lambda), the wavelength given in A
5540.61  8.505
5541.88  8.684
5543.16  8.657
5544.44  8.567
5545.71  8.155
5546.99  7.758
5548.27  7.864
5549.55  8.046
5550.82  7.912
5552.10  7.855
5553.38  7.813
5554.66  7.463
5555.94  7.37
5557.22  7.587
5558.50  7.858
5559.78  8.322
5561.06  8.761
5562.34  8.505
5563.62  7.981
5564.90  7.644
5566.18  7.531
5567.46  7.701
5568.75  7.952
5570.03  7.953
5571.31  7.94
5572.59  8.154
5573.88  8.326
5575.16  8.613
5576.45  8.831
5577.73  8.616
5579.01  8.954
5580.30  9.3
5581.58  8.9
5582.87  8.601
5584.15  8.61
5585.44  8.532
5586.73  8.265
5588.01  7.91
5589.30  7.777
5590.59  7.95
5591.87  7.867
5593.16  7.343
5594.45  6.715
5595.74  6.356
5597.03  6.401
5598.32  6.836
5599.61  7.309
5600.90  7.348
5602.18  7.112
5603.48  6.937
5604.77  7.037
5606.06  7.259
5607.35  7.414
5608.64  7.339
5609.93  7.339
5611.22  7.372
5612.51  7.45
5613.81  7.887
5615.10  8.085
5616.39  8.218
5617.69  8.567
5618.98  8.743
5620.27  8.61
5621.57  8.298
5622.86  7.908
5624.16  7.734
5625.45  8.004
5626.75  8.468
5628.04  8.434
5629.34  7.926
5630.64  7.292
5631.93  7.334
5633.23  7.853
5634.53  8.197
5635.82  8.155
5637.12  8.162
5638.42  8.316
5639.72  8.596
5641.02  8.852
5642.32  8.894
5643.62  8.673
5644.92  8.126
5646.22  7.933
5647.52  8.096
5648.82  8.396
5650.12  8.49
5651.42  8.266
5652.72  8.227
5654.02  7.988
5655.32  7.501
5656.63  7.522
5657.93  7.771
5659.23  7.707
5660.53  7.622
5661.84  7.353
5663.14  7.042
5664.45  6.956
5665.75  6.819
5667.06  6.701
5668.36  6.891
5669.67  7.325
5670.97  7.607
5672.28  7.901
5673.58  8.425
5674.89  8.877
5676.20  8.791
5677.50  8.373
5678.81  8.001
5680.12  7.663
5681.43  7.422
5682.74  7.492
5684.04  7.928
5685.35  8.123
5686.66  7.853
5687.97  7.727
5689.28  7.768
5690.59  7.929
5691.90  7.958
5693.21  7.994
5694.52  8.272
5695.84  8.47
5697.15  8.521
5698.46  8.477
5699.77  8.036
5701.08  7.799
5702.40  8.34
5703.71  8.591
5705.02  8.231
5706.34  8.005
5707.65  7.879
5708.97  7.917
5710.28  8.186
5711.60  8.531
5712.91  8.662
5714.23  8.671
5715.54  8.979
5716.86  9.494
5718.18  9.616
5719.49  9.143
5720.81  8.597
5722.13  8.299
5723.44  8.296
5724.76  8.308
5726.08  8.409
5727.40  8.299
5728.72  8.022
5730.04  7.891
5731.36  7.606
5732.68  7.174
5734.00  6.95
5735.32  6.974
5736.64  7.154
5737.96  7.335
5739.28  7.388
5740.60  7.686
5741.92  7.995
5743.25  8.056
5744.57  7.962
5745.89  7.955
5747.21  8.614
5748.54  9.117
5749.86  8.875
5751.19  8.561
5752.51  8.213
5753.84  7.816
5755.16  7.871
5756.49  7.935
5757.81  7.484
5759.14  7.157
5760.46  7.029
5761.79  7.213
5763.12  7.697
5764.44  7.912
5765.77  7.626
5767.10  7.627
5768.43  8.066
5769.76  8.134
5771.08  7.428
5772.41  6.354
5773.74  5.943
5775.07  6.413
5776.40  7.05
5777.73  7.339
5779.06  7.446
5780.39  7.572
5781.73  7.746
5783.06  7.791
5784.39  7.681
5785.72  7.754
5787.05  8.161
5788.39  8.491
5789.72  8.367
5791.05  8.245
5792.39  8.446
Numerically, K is -4.7 A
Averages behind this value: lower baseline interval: 7.38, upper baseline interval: 7.66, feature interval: 8.03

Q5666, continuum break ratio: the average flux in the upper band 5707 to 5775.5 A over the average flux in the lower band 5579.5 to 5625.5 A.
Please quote 1.02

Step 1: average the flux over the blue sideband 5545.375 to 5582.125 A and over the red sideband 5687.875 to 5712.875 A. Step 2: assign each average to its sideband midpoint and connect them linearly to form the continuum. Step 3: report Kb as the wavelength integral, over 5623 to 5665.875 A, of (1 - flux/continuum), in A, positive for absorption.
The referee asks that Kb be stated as 0.9 A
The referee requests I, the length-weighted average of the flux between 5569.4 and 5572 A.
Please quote 7.97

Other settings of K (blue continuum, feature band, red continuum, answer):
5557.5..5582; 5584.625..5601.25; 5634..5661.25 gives 1.6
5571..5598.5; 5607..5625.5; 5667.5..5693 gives 0.1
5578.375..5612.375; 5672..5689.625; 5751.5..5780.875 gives -1.1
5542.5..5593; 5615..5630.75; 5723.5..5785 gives -0.4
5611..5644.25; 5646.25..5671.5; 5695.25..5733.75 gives 1.9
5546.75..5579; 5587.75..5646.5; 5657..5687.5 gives 0.5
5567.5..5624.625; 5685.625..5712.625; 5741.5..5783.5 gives -1.3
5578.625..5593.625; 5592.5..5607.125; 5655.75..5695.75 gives 2.2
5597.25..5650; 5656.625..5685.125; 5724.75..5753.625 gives 0.9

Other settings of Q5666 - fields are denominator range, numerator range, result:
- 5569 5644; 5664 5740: 1.01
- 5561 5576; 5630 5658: 1.01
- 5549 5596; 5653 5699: 0.97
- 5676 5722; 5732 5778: 0.92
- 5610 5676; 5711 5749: 1.03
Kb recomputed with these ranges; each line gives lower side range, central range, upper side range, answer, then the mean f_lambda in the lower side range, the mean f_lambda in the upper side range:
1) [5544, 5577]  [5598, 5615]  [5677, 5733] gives 1.6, 8.01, 8.21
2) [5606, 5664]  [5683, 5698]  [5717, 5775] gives -0.2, 7.99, 7.85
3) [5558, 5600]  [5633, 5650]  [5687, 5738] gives -0.5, 8.01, 8.17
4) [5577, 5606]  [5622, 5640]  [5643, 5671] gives -0.7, 7.75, 7.68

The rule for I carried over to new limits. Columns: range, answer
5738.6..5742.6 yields 7.68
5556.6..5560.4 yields 7.92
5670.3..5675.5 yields 8.2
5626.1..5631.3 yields 8.03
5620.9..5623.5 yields 8.1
